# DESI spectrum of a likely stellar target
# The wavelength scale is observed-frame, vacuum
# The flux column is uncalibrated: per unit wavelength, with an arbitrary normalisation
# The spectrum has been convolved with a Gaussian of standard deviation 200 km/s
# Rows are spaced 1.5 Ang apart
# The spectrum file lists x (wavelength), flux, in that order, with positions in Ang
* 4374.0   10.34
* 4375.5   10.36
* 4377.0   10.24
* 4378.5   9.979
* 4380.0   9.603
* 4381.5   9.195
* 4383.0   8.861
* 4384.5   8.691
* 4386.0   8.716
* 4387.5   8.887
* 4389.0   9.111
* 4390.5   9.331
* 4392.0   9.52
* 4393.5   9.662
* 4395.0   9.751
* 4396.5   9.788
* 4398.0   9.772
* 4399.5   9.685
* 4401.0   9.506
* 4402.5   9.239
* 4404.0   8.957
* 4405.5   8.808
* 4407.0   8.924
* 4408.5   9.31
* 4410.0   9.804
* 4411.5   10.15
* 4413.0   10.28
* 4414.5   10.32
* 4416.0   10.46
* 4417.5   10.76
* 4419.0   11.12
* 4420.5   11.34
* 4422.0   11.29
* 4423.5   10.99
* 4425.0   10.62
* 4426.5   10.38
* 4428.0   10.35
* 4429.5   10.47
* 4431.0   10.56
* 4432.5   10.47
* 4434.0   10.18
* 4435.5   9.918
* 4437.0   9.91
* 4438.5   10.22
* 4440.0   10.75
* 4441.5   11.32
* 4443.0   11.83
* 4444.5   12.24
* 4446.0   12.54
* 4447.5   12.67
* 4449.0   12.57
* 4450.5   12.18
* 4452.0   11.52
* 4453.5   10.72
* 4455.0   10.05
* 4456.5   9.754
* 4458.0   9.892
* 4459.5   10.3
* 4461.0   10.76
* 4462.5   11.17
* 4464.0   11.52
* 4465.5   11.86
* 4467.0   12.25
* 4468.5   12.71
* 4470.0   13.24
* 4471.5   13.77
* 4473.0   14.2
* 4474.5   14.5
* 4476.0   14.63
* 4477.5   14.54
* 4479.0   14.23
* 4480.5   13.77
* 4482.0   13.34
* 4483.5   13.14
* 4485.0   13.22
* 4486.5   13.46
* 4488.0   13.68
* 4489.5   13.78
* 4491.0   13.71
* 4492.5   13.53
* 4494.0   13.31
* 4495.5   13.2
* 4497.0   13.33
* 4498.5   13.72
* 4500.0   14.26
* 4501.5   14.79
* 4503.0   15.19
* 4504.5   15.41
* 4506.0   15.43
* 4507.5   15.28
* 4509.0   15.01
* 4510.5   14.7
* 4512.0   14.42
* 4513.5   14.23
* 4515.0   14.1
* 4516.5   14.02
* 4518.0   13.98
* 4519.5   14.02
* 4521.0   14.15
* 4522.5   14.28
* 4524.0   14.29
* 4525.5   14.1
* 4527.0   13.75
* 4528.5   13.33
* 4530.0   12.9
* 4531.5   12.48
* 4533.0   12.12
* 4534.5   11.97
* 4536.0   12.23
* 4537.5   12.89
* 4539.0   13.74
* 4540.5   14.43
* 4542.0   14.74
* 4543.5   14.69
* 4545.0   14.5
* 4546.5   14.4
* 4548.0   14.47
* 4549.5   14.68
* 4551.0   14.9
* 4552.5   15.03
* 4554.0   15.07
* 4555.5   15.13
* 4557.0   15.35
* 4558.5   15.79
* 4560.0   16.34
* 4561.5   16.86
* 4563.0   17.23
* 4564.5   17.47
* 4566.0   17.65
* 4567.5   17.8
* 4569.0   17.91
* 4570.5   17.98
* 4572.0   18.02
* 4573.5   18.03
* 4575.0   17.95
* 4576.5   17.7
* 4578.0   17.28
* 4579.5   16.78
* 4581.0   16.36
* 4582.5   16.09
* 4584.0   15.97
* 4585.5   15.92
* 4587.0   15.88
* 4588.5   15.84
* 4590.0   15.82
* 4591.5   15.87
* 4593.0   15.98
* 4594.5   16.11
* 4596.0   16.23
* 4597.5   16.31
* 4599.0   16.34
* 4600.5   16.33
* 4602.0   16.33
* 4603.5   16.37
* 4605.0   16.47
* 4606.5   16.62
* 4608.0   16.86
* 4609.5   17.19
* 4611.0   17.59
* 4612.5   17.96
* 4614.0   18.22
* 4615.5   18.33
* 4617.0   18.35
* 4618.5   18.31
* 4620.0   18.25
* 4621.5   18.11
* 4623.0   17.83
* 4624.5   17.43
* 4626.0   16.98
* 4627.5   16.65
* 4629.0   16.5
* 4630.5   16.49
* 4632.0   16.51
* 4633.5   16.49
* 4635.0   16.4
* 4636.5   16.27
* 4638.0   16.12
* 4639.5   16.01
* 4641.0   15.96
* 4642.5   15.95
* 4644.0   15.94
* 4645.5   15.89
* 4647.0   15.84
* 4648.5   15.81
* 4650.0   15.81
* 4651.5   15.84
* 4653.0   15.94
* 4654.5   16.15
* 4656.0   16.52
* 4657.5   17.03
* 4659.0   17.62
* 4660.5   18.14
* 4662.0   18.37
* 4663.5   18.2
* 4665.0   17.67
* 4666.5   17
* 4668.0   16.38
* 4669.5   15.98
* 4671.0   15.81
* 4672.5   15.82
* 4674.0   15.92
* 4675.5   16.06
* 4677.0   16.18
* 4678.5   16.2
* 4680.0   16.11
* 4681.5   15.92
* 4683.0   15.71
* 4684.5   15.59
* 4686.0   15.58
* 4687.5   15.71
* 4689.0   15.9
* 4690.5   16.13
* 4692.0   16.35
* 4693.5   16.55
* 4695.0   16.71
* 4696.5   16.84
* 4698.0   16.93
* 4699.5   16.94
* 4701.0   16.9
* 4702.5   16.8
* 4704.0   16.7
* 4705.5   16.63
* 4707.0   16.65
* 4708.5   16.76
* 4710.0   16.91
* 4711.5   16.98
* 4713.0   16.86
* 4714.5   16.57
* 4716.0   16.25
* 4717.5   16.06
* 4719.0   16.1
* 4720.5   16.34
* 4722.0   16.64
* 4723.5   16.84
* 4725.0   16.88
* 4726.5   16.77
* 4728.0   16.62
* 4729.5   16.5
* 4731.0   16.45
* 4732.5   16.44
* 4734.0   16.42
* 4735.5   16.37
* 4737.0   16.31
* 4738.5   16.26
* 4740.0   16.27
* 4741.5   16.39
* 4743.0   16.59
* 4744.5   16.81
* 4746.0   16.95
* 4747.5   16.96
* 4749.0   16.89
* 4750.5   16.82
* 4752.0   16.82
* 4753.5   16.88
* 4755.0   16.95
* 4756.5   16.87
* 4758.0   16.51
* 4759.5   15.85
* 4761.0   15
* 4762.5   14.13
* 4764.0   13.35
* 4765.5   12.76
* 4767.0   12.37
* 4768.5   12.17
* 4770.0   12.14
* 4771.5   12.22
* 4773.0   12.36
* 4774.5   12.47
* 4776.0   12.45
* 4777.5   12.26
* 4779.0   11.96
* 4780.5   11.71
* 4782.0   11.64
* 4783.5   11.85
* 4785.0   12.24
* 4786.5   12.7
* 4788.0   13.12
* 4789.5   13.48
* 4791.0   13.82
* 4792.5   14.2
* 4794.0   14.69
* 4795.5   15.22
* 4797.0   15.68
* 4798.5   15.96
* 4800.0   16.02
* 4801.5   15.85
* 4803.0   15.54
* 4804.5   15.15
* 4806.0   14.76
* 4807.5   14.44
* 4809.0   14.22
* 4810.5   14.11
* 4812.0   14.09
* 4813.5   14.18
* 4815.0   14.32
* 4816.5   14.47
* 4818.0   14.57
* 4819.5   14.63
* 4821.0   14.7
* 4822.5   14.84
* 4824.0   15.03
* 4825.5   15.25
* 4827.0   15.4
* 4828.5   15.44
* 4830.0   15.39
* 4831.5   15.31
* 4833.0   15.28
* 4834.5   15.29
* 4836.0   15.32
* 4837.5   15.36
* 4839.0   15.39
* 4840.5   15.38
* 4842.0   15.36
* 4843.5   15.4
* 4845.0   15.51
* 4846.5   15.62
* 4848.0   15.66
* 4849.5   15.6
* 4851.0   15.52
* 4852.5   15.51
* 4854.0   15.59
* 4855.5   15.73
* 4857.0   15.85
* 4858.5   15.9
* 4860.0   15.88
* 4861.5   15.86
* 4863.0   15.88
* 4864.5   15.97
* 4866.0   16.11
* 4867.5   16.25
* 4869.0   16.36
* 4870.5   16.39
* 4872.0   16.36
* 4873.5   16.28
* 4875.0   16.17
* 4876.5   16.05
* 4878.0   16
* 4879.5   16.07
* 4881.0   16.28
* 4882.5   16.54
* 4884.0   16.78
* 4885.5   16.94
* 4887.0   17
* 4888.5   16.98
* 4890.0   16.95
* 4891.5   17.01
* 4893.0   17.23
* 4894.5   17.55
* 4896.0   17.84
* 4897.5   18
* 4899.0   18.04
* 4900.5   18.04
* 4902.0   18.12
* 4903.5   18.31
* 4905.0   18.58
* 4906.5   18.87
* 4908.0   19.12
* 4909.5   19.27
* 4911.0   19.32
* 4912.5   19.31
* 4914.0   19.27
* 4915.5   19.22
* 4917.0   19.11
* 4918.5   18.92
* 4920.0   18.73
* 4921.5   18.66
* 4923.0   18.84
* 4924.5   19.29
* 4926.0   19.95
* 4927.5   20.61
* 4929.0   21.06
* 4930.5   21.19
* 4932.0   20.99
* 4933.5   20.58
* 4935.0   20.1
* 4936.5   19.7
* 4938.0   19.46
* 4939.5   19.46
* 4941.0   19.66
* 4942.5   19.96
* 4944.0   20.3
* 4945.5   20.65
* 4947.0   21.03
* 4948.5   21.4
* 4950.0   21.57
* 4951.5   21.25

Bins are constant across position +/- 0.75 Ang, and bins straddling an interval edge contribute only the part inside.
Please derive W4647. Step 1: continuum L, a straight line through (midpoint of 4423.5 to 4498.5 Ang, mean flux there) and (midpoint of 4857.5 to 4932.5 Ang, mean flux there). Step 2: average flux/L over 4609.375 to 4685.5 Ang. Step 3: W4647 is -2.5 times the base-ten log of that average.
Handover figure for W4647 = -0.15 mag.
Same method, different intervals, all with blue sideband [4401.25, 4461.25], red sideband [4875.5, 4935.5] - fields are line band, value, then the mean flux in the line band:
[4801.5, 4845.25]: 0.14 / 15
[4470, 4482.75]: -0.24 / 14.1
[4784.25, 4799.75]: 0.17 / 14.2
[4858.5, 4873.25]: 0.11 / 16.1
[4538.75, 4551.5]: -0.17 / 14.5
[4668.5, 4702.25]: -0.10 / 16.2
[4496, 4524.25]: -0.21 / 14.4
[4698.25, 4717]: -0.11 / 16.7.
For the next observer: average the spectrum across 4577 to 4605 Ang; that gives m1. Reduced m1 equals 16.2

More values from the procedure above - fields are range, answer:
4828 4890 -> 15.9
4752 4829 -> 14.2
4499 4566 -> 14.5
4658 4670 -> 17.4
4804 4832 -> 14.7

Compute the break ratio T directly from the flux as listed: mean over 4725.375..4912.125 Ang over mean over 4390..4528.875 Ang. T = 1.3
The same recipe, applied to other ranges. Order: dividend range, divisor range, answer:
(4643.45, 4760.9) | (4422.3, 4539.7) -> 1.30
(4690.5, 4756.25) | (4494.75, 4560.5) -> 1.17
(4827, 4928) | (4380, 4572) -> 1.34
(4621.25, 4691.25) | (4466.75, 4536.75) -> 1.19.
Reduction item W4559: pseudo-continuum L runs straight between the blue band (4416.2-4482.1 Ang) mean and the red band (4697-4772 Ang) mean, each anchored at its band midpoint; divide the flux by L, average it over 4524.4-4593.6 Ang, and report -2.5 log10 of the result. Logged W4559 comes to -0.158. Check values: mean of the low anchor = 11.6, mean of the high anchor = 16.1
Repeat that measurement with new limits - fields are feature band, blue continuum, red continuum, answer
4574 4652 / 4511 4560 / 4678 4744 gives -0.105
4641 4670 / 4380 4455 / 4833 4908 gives -0.225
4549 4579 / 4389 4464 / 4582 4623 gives -0.087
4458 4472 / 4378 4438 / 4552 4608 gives 0.026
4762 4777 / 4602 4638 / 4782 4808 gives 0.169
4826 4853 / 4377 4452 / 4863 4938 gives 0.111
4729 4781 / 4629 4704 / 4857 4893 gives 0.093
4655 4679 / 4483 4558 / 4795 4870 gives -0.149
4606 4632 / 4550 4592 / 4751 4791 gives -0.107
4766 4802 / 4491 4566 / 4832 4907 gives 0.198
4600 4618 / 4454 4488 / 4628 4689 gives -0.127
